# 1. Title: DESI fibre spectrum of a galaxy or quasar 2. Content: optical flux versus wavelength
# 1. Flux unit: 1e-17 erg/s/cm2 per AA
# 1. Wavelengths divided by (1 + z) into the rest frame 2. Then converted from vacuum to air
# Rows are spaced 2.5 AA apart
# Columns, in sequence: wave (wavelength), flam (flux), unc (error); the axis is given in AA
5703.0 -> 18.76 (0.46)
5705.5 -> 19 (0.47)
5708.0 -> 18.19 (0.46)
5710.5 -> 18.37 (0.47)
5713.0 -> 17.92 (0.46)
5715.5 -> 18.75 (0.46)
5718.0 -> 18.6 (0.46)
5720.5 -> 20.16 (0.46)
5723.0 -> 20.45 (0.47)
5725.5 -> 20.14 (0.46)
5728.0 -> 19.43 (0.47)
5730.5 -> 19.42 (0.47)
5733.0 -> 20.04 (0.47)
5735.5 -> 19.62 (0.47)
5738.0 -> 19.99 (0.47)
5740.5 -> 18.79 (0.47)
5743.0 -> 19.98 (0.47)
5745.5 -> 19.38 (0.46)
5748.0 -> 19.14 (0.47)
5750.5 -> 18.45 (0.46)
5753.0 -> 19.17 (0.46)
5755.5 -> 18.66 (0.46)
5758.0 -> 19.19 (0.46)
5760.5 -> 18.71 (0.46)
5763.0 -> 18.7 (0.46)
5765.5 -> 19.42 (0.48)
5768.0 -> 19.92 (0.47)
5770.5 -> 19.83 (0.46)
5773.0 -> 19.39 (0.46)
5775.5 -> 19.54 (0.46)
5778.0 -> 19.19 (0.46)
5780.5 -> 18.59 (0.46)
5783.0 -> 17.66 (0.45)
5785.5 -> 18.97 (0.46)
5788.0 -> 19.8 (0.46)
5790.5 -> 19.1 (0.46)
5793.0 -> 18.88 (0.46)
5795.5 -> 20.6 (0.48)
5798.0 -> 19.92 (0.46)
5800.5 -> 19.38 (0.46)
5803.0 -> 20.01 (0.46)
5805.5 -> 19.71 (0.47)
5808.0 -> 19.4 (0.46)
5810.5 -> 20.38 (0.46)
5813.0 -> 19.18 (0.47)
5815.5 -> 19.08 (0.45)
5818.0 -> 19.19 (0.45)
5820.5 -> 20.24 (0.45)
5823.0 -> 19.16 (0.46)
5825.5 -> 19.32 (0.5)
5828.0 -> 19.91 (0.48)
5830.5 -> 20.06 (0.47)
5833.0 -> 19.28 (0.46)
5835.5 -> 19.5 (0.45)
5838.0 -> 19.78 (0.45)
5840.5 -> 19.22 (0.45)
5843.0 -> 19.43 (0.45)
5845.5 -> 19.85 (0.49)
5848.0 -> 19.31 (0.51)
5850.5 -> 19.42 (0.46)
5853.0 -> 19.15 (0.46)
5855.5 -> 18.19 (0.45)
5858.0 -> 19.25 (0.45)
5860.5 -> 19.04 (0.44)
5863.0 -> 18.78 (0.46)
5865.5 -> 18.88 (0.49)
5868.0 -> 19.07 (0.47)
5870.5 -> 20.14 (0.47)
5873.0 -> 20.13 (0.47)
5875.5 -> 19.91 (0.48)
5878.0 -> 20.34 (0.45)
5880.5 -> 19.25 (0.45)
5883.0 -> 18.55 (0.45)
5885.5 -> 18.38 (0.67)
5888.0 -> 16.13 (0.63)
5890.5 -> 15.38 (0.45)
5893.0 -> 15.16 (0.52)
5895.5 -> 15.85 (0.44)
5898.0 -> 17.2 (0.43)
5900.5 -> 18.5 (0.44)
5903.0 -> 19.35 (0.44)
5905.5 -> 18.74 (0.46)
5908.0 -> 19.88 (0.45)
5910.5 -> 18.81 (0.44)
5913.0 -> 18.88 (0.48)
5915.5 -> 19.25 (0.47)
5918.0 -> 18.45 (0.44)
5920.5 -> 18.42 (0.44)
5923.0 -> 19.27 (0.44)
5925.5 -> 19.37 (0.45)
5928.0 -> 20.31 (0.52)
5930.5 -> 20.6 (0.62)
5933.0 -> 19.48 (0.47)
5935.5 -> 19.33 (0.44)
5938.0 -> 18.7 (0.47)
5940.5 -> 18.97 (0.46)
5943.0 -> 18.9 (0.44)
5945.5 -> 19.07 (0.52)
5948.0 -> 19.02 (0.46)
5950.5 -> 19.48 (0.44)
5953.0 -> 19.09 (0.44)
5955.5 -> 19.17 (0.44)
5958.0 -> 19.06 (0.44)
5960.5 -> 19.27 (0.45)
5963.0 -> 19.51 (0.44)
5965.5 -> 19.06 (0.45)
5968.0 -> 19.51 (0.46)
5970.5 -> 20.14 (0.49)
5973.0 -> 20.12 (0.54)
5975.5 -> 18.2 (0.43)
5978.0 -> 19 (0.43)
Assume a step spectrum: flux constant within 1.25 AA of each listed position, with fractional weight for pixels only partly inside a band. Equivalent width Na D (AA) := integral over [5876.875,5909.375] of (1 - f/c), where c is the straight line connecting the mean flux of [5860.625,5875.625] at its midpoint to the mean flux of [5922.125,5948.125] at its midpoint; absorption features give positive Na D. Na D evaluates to 2.5 AA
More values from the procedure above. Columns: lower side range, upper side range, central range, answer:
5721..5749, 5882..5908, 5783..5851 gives -3.66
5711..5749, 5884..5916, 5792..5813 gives -1.16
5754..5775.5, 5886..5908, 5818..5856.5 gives -2.77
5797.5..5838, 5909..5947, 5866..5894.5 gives 1.44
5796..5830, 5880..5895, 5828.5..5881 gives -3.80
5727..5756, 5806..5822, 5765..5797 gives 0.29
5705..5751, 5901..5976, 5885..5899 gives 2.20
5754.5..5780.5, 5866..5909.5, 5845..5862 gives -0.48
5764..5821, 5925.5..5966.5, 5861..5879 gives -0.18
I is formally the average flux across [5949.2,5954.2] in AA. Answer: 19.3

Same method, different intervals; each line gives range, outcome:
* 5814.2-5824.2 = 19.4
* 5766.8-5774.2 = 19.7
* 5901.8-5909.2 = 19.3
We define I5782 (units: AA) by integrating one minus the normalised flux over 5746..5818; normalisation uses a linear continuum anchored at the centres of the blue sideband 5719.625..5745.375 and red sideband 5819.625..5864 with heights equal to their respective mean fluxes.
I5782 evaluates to 1.1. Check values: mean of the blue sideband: 19.8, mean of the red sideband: 19.4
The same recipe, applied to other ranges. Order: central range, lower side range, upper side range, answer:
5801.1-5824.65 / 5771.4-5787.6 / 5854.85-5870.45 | -0.8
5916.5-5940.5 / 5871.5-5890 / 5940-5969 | -0.3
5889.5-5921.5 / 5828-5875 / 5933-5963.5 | 2.1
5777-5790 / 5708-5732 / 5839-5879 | 0.3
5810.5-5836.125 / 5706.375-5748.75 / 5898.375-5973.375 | -0.3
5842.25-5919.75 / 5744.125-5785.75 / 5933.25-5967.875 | 1.8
